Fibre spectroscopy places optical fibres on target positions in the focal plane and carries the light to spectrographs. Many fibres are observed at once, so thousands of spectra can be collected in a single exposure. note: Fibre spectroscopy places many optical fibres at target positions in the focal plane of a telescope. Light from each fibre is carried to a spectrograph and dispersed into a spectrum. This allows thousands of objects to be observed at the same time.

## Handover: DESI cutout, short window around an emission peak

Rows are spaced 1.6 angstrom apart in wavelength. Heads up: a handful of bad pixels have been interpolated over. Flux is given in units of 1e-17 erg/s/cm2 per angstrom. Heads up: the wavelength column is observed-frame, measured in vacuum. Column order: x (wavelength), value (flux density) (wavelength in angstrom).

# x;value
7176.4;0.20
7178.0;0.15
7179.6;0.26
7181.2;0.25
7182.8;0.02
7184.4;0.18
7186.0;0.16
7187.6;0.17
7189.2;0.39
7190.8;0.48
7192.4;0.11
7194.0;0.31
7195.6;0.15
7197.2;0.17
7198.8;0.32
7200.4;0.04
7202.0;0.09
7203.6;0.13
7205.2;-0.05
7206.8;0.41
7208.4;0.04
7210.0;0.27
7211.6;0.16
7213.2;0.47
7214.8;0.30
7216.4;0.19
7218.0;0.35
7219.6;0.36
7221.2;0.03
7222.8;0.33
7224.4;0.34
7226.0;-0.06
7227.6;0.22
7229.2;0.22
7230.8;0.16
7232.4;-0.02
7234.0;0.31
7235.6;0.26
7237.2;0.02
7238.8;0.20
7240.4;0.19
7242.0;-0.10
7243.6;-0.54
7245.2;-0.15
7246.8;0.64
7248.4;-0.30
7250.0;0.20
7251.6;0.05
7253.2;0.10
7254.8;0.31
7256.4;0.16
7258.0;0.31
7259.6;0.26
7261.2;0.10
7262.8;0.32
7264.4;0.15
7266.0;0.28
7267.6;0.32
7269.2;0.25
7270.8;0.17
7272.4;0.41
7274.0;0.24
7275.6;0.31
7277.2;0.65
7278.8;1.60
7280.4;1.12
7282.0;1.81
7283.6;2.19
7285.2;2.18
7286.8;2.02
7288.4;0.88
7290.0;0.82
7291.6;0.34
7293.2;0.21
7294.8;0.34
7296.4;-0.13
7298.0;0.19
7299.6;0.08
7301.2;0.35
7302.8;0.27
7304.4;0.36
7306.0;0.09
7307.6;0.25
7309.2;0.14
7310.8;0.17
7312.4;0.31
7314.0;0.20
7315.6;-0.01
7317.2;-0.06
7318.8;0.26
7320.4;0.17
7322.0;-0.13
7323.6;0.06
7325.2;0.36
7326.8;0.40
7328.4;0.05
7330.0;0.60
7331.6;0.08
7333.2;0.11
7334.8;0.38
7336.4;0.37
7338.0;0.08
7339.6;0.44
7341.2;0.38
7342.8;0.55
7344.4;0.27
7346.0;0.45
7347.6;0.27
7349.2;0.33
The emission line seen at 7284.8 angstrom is [O II] 3727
